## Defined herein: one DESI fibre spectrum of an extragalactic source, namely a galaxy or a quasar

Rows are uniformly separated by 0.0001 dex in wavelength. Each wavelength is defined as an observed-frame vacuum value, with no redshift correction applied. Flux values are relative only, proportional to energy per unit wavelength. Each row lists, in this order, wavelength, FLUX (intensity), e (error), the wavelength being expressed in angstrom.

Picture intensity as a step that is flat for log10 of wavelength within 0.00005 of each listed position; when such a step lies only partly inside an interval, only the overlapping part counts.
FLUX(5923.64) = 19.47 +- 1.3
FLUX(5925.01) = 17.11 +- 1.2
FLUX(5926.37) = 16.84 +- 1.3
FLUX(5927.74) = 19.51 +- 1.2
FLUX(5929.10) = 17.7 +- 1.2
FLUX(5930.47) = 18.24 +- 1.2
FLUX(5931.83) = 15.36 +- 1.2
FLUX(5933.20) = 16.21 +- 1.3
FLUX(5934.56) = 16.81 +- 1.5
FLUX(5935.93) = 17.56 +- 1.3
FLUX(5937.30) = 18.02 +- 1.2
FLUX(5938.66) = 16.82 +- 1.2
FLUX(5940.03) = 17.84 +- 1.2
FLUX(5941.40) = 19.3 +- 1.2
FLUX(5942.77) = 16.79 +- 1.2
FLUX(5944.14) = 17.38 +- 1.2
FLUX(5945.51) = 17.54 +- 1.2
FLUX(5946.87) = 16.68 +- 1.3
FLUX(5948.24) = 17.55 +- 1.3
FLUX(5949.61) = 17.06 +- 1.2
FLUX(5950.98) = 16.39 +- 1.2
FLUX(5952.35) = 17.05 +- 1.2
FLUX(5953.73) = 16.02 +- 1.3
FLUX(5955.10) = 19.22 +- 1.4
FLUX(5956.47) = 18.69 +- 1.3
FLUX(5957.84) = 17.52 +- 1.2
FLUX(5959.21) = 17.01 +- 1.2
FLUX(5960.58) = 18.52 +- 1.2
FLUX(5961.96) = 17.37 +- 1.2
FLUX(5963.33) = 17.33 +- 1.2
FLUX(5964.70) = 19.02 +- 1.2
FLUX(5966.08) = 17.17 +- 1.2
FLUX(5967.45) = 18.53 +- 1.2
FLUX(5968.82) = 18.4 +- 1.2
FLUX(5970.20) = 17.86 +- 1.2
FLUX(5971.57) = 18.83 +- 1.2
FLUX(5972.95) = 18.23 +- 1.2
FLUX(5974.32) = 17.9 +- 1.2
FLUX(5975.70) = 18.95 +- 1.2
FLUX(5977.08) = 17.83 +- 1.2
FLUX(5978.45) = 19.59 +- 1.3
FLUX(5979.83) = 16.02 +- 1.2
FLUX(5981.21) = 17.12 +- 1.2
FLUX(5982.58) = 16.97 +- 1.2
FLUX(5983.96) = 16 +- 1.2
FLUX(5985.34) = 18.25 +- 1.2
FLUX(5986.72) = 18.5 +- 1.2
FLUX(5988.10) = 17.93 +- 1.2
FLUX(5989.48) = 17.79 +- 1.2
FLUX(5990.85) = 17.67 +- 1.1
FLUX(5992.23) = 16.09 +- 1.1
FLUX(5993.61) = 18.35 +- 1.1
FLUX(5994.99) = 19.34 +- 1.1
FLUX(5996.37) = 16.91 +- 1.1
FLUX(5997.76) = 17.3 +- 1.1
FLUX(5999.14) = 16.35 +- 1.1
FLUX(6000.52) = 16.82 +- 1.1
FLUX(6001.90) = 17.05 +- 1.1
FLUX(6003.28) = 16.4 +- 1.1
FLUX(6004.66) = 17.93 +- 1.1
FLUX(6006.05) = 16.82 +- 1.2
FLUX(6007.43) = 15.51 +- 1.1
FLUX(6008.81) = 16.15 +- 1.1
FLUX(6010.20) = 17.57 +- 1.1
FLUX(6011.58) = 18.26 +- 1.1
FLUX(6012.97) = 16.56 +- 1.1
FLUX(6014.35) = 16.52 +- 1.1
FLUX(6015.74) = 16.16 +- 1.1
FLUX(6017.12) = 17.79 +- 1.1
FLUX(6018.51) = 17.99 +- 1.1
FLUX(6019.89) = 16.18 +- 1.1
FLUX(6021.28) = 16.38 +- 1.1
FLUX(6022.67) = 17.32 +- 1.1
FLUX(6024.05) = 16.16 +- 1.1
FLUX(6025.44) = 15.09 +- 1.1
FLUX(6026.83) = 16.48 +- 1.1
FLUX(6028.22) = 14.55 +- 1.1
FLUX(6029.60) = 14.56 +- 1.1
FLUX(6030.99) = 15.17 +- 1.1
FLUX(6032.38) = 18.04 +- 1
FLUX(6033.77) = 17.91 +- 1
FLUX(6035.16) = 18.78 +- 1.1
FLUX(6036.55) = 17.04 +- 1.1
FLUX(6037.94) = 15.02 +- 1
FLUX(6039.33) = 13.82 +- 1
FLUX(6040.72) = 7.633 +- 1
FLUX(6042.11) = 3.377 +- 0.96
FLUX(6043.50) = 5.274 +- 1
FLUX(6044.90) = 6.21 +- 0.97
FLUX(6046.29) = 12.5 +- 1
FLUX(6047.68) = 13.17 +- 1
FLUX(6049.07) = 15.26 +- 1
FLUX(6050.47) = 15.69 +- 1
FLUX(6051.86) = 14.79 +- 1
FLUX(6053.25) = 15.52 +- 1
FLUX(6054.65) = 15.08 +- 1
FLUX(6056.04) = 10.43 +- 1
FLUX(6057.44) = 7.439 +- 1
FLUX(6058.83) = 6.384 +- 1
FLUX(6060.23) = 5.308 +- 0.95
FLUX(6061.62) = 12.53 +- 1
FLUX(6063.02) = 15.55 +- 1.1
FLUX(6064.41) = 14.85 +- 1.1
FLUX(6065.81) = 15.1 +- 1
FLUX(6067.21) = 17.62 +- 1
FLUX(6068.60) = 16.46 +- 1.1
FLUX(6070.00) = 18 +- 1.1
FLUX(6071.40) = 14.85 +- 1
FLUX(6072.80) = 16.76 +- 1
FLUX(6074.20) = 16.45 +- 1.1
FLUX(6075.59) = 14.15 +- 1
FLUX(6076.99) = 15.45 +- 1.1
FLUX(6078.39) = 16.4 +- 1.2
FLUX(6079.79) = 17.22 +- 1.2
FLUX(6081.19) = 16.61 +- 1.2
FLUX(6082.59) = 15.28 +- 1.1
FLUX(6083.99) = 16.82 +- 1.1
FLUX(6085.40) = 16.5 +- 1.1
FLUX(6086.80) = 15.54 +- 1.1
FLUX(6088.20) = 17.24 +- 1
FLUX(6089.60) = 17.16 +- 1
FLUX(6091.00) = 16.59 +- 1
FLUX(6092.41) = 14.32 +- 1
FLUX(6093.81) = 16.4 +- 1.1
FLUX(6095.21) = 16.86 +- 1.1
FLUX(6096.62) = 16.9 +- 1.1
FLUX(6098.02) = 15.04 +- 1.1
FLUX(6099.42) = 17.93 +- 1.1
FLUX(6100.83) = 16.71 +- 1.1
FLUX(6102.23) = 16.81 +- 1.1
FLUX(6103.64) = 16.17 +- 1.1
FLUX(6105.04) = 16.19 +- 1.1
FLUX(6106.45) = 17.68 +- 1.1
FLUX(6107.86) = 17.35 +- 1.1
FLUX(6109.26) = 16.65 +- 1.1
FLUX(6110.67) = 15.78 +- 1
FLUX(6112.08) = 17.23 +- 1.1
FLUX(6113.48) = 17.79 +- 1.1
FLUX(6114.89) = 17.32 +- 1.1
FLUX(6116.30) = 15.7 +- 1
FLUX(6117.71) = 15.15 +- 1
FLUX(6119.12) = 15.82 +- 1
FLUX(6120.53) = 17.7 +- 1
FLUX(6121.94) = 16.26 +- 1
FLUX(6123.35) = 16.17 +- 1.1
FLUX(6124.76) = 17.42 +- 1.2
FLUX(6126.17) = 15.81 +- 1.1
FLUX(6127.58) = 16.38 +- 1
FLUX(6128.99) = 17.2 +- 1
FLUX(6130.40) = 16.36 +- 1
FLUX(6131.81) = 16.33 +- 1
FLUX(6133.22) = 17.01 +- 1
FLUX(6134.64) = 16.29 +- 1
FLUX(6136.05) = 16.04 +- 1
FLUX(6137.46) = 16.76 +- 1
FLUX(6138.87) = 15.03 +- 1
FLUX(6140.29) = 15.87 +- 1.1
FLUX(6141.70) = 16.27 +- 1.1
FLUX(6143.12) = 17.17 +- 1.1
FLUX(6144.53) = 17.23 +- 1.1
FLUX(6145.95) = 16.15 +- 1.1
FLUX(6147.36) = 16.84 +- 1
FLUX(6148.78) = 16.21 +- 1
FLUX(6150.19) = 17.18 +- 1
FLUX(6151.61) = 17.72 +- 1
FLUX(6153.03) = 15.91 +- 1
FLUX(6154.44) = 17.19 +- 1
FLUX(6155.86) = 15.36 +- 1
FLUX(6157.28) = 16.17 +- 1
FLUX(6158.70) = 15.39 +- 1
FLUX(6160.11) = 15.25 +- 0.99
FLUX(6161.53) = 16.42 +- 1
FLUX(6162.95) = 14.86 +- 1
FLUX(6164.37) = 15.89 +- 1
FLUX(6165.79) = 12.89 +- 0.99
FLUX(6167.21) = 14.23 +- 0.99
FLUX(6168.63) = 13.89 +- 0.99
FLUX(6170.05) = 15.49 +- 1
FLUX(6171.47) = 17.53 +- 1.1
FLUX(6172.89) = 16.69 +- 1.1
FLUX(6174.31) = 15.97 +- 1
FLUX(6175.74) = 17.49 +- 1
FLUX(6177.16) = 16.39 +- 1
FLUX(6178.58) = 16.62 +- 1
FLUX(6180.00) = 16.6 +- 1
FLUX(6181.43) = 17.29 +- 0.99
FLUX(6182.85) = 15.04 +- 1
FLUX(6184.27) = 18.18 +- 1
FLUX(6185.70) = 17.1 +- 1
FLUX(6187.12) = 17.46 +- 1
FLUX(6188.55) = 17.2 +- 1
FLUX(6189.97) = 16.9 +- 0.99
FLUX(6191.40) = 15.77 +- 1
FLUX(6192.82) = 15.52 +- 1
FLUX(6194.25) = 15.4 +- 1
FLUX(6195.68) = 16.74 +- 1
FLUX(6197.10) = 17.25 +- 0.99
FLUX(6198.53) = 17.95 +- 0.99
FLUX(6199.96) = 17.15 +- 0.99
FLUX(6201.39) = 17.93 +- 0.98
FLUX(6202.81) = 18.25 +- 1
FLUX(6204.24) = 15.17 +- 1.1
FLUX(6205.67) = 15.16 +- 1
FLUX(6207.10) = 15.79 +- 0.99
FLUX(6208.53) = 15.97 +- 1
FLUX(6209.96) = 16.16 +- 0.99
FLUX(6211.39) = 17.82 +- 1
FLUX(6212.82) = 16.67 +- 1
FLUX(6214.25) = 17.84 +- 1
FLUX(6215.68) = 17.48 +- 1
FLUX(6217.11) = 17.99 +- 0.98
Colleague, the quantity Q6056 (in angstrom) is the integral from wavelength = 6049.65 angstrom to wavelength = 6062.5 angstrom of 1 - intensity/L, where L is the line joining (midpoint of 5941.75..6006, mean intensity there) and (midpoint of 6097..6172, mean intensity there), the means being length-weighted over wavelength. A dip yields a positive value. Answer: 4.1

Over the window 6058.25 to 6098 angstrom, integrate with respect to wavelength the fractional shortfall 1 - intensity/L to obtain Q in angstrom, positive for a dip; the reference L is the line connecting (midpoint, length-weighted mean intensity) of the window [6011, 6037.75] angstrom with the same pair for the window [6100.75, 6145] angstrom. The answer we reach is 3.0 angstrom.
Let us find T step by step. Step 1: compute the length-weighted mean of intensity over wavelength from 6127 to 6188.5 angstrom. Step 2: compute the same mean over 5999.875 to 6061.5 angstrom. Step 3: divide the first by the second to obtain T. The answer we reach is 1.1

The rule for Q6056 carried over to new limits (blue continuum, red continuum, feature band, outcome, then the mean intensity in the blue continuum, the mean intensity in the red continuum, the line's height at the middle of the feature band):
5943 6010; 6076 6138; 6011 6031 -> 0.9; 17.5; 16.5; 17.2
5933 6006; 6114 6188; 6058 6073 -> 2.7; 17.6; 16.3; 16.9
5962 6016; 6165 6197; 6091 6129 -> 0.4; 17.5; 16.2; 16.7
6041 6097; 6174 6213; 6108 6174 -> -2.9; 14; 16.7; 15.6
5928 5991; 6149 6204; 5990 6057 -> 7.6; 17.6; 16.4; 17.3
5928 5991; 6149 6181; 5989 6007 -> 0.1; 17.6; 16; 17.3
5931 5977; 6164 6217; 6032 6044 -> 3.0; 17.6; 16.5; 17.2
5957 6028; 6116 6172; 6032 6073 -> 9.1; 17.4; 16.1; 16.9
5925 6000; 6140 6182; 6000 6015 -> 0.3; 17.6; 16.1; 17.3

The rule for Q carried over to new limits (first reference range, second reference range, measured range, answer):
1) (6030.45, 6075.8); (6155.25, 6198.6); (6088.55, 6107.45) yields -2.8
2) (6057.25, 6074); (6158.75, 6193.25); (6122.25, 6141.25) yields -1.5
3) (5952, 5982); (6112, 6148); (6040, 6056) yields 5.5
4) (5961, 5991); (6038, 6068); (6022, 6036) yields -2.9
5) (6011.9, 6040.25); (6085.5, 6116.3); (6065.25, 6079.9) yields 0.3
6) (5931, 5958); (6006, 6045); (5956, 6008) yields -4.4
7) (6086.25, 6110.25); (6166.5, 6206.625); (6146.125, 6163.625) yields 0.3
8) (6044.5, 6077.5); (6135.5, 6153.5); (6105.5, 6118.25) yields -1.1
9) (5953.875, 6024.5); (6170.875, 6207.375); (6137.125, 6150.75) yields 0.4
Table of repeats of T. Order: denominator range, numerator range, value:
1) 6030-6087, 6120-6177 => 1.16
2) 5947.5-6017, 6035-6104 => 0.82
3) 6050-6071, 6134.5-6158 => 1.23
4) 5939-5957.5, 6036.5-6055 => 0.68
